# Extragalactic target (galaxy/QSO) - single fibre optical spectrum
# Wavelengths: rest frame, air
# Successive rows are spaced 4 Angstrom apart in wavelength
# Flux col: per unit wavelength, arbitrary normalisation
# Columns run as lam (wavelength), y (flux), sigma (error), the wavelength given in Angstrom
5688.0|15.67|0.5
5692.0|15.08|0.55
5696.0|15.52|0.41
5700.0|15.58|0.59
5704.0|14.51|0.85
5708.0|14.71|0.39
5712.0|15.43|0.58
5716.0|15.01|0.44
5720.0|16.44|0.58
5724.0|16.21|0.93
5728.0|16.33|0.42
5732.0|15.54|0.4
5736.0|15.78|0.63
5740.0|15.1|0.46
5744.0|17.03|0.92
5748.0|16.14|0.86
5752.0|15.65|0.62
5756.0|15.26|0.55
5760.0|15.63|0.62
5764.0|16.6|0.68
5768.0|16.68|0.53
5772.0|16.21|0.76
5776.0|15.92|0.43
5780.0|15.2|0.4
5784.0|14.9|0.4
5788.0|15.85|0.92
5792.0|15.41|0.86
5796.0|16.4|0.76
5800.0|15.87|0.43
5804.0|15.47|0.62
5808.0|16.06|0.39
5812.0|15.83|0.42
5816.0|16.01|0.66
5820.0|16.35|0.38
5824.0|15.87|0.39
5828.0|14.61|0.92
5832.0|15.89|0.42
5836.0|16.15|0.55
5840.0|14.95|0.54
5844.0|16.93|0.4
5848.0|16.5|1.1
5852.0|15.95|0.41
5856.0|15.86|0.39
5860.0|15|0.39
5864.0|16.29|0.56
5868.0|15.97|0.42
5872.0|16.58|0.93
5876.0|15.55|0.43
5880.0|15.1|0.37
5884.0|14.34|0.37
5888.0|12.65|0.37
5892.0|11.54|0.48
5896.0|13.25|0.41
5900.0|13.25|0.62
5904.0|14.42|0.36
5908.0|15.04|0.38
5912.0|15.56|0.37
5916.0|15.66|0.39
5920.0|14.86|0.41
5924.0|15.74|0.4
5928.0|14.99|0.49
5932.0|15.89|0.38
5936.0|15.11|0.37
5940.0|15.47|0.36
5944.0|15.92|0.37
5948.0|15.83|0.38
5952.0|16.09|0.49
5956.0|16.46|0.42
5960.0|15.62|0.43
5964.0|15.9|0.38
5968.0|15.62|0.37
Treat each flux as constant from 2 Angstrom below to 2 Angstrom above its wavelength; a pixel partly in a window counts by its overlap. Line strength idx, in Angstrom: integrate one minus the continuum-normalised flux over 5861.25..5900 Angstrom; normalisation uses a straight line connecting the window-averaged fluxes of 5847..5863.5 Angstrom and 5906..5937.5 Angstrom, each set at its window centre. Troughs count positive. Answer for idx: 2.80 Angstrom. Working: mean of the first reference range 15.8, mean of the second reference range 15.4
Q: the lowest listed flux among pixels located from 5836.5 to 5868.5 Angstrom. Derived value 14.95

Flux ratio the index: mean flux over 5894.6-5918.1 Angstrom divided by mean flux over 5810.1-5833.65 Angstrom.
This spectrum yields 0.9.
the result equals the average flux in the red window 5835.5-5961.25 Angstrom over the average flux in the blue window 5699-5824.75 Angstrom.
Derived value 0.97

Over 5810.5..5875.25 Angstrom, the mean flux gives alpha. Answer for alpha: 15.9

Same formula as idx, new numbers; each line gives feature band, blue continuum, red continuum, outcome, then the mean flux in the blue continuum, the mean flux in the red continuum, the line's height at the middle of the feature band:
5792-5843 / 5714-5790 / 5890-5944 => -1.3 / 15.9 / 14.7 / 15.4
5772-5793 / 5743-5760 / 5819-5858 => 0.5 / 15.9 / 15.9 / 15.9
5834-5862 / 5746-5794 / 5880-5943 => -1.5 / 15.8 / 14.6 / 15.1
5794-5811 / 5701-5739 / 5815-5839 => -0.2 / 15.5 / 15.8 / 15.7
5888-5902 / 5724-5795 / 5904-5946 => 2.5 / 15.9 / 15.4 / 15.5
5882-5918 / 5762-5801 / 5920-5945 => 3.7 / 15.9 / 15.5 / 15.5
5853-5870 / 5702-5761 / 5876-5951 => -0.9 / 15.7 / 14.7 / 15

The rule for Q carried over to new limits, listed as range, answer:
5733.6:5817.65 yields 14.9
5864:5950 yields 11.54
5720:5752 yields 15.1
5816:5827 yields 15.87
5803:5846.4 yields 14.61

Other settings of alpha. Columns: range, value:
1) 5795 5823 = 16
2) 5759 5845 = 15.8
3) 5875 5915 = 14.1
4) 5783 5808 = 15.7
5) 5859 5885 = 15.6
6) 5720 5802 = 15.9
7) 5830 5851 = 16.1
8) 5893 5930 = 14.7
